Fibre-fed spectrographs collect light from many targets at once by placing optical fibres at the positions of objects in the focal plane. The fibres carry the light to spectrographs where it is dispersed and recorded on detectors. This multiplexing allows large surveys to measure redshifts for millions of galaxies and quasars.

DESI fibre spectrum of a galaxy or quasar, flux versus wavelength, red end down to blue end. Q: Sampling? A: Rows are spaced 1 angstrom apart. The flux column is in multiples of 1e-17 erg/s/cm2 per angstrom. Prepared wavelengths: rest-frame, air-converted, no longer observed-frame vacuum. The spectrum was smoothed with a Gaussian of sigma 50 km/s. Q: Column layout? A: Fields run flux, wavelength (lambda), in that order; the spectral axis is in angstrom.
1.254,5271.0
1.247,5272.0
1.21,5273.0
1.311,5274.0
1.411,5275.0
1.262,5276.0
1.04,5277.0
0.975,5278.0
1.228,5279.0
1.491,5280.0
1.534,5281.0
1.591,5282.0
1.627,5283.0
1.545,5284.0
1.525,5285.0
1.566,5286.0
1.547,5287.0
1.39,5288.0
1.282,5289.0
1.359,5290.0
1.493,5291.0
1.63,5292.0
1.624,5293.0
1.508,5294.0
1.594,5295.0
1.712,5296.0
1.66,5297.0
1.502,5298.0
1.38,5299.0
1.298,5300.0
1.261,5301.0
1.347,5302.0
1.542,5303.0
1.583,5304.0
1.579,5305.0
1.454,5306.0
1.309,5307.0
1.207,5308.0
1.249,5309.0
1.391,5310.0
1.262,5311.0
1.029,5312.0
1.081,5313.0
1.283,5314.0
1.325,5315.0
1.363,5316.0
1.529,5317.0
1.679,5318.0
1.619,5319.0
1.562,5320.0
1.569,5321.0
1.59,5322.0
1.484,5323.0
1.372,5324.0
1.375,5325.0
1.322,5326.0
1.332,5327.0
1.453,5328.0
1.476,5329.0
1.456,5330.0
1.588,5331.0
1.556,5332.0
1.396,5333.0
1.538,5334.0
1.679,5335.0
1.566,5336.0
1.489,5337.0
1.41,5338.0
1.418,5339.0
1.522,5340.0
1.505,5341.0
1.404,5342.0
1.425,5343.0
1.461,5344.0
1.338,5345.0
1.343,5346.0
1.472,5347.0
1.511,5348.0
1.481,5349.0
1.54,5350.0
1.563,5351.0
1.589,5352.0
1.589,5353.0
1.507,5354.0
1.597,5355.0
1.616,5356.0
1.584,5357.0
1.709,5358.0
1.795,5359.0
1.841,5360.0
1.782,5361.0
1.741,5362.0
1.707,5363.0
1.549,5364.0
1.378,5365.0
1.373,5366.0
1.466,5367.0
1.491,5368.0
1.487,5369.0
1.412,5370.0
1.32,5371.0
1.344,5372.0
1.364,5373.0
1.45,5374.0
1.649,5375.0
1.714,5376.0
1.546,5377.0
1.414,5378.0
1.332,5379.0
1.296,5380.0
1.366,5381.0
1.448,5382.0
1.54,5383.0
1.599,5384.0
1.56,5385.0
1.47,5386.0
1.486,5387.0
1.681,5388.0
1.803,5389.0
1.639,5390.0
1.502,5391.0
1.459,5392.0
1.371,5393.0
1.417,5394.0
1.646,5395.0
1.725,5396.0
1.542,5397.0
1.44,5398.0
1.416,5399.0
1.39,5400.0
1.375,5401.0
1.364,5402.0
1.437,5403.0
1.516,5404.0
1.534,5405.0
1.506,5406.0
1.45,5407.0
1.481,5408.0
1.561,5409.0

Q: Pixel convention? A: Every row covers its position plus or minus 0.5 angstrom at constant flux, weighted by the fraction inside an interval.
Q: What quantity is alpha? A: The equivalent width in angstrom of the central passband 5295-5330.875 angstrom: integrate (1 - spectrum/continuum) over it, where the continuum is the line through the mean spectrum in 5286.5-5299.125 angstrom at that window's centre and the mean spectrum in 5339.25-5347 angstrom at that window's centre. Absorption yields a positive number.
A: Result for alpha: 1.5 angstrom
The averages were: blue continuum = 1.52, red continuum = 1.43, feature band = 1.42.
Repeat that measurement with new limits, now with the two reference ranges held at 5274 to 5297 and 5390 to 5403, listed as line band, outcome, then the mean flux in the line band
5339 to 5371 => -1.5 angstrom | 1.54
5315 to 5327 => -0.2 angstrom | 1.48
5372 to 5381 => 0.1 angstrom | 1.46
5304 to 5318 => 1.2 angstrom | 1.34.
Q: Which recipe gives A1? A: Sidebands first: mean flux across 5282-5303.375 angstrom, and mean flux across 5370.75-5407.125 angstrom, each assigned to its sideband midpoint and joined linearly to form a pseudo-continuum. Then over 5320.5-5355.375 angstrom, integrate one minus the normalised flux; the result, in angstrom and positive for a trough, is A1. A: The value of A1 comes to 0.3 angstrom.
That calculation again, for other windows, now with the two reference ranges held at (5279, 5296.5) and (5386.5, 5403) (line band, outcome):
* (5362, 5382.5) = 0.7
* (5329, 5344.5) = 0.2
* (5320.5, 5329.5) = 0.5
